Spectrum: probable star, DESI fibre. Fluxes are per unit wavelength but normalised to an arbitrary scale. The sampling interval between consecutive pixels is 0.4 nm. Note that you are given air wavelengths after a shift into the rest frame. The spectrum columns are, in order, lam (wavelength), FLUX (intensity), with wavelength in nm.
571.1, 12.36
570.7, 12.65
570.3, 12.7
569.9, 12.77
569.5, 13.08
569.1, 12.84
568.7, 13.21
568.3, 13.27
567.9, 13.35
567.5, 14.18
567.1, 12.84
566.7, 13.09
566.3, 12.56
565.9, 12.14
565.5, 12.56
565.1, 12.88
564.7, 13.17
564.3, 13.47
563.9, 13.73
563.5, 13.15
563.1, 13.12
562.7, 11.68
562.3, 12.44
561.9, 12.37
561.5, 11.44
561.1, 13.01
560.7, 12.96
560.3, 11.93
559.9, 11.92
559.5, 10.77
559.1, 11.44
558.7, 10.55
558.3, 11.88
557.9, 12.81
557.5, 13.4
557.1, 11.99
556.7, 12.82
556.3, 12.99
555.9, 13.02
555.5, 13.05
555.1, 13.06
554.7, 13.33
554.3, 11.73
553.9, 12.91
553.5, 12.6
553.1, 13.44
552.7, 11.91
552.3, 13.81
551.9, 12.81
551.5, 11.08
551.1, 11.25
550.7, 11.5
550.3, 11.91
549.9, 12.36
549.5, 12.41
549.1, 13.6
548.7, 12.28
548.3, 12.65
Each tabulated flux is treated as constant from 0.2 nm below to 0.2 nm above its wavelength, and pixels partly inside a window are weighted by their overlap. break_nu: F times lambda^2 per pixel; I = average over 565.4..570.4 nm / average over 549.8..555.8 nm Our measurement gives 1.10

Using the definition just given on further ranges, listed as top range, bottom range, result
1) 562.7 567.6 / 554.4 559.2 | 1.07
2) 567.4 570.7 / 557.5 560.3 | 1.16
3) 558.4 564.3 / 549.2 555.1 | 1.02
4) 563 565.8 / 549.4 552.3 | 1.15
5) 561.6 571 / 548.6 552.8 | 1.11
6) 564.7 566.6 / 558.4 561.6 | 1.10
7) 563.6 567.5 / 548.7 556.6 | 1.08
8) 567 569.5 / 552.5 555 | 1.10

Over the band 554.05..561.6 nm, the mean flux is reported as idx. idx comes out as 12.3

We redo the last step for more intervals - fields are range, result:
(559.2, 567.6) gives 12.6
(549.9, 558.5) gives 12.5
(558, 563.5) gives 12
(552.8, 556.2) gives 12.9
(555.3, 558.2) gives 12.8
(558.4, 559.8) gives 11.1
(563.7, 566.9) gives 12.9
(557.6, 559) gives 11.8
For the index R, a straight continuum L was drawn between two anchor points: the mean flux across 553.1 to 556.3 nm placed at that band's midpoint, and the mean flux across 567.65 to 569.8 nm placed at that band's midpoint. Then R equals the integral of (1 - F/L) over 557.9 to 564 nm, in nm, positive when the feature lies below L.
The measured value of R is 0.39 nm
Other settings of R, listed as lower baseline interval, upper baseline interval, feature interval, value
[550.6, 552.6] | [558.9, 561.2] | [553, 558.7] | -0.31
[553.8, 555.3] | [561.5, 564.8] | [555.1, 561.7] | 0.26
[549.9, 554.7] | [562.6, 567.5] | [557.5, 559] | 0.08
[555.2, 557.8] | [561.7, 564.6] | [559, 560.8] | 0.16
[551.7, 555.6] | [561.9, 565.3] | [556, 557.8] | 0.01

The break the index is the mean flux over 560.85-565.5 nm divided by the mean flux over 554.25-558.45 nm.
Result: 1.00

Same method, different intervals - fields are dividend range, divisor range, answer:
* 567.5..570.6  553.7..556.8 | 1.02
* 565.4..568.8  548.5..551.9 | 1.08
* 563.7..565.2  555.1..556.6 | 1.03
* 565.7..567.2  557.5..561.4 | 1.06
